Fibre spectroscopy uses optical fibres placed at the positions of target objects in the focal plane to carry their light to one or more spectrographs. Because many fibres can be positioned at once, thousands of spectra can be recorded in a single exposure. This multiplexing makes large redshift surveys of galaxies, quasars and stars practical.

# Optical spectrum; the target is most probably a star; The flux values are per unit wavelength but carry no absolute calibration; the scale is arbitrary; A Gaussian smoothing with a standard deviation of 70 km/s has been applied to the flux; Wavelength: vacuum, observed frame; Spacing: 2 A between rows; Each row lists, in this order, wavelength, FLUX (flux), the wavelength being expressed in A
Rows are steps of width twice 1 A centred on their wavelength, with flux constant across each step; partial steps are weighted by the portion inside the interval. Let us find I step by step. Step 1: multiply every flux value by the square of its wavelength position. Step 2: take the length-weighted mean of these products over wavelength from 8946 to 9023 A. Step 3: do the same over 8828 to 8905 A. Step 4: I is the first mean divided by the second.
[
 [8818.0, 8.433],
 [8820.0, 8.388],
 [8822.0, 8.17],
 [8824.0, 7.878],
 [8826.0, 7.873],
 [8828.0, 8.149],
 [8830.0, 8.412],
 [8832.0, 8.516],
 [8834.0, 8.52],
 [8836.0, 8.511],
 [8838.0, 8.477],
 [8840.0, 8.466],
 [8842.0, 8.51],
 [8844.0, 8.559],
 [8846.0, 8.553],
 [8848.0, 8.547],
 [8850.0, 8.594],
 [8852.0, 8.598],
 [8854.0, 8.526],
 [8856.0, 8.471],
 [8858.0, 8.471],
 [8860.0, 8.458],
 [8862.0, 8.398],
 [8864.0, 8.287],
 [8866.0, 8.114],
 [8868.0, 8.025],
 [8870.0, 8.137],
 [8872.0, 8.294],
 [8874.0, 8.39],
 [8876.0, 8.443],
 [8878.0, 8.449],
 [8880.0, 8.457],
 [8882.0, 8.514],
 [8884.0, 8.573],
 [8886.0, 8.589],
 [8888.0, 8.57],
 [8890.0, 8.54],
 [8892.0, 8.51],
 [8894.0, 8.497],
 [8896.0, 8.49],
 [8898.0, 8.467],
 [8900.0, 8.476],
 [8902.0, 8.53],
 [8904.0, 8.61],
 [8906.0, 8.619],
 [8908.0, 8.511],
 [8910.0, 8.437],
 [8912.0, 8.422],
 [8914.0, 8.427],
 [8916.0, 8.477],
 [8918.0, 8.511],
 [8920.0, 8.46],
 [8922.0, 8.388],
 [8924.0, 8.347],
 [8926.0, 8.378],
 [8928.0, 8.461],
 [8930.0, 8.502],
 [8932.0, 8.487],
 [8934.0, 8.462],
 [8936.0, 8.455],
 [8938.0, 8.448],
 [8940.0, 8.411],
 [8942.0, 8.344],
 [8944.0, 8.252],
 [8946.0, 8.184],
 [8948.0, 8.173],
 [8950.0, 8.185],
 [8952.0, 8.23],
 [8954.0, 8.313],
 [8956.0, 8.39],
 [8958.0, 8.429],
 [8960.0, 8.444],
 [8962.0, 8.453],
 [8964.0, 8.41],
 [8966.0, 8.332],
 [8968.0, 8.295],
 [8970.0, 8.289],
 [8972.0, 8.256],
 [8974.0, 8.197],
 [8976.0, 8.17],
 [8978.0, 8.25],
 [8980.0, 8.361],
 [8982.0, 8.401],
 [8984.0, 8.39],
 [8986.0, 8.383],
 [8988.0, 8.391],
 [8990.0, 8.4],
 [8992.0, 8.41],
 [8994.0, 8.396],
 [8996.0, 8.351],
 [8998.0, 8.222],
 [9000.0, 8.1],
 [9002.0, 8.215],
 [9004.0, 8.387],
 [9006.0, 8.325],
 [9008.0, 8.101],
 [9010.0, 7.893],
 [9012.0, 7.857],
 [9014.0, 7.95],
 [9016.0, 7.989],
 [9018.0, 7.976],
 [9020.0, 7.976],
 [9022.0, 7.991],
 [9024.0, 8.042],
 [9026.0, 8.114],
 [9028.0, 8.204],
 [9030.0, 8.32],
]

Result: 1.00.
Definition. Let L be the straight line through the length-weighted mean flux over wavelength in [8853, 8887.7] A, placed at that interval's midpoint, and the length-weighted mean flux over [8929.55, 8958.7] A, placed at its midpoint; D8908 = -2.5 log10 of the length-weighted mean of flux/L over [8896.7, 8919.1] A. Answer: -0.02 mag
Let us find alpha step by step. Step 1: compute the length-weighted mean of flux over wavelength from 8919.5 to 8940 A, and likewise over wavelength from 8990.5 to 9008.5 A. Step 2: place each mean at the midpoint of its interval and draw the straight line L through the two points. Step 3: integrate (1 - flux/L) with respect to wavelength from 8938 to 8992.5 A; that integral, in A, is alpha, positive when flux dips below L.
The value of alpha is 0.2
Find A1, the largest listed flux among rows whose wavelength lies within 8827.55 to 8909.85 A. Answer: 8.619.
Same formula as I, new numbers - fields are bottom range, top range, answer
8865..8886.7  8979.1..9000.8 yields 1.02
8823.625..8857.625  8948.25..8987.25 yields 1.02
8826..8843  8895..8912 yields 1.03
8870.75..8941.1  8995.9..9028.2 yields 0.98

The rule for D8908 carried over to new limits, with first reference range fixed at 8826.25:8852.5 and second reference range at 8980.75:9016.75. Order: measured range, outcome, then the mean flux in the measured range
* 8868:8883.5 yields 0.01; 8.37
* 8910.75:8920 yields -0.01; 8.46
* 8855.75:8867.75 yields 0.01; 8.34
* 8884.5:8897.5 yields -0.02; 8.53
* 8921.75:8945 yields -0.01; 8.41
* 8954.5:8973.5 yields -0.01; 8.36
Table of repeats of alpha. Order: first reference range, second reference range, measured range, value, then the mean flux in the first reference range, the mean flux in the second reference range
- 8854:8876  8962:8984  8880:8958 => -1.16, 8.32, 8.31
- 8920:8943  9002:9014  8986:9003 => -0.31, 8.43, 8.11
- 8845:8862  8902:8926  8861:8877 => 0.46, 8.52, 8.47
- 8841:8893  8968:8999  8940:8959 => 0.17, 8.45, 8.32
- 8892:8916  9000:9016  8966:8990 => -0.29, 8.5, 8.1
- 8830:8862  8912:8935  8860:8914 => 0.25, 8.51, 8.44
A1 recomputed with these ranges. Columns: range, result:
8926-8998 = 8.502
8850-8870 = 8.598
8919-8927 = 8.46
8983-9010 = 8.41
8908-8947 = 8.511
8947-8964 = 8.453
